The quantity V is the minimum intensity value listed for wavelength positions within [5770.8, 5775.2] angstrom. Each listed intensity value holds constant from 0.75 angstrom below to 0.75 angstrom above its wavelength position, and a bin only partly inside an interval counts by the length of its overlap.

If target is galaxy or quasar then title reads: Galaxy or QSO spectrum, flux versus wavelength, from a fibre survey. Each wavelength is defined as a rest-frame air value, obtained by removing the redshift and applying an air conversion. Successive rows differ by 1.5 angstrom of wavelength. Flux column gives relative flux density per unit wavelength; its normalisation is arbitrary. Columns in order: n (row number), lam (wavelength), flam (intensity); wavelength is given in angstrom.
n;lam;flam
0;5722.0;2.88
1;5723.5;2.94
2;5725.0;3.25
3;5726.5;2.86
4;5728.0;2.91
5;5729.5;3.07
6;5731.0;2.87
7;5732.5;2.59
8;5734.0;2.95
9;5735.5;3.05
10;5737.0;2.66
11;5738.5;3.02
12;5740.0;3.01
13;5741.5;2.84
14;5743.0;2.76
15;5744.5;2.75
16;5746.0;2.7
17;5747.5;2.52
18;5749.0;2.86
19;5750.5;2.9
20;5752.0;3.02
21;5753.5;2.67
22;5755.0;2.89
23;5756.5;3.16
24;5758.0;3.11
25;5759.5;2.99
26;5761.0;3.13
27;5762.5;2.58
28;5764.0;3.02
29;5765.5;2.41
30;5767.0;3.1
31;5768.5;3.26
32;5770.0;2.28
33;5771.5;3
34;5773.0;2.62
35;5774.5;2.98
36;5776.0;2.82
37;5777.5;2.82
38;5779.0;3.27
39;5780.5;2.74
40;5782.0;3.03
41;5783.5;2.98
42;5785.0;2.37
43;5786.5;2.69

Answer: 2.62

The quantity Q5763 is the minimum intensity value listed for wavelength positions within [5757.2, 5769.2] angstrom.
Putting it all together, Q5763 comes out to 2.41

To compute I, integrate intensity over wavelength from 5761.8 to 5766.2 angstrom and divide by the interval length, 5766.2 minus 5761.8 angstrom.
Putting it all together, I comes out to 2.67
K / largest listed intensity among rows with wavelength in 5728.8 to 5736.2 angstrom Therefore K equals 3.07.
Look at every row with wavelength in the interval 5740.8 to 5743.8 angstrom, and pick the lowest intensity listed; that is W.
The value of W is 2.76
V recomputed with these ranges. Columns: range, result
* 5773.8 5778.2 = 2.82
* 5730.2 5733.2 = 2.59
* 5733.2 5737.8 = 2.66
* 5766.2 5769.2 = 3.1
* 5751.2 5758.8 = 2.67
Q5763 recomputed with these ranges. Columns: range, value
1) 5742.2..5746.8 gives 2.7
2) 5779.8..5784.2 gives 2.74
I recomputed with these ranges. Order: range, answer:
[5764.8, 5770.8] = 2.77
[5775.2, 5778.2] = 2.82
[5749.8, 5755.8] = 2.87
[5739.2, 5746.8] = 2.81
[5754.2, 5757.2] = 3.02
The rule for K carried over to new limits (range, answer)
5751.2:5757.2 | 3.16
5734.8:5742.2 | 3.05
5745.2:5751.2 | 2.9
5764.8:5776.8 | 3.26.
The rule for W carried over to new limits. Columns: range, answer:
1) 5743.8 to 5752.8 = 2.52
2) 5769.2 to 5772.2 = 2.28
